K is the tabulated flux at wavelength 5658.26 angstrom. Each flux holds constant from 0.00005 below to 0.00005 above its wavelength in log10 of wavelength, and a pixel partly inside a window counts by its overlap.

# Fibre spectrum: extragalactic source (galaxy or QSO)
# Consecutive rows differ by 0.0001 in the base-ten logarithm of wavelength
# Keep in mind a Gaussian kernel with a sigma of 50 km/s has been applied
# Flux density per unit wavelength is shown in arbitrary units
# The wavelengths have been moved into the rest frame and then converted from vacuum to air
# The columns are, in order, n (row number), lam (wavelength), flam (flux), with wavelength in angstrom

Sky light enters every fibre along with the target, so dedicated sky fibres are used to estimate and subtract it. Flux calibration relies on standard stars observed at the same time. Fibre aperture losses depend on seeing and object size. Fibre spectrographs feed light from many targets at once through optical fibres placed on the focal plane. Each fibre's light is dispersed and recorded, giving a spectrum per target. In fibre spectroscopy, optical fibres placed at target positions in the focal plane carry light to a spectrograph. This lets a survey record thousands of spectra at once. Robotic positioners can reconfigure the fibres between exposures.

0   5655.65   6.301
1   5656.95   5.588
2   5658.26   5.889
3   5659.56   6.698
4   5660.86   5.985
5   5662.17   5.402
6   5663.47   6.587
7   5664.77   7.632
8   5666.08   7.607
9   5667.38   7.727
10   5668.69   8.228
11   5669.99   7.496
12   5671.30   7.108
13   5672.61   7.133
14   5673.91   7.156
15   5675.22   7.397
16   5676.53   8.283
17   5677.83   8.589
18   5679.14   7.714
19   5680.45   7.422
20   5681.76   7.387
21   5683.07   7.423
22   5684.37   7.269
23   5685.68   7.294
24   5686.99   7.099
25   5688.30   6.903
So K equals 5.889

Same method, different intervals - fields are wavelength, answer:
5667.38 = 7.727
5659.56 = 6.698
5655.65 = 6.301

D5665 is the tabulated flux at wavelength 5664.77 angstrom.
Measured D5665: 7.632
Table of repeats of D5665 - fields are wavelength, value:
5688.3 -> 6.903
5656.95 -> 5.588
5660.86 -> 5.985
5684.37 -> 7.269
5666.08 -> 7.607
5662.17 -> 5.402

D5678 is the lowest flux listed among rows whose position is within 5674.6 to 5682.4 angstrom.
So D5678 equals 7.387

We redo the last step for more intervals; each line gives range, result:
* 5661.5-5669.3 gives 5.402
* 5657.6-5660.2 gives 5.889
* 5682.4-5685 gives 7.269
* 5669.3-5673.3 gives 7.108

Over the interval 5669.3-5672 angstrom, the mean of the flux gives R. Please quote 7.31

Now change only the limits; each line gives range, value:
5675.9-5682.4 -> 7.88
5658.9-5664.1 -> 6.17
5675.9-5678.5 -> 8.45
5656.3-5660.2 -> 6.05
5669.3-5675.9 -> 7.26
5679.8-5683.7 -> 7.4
